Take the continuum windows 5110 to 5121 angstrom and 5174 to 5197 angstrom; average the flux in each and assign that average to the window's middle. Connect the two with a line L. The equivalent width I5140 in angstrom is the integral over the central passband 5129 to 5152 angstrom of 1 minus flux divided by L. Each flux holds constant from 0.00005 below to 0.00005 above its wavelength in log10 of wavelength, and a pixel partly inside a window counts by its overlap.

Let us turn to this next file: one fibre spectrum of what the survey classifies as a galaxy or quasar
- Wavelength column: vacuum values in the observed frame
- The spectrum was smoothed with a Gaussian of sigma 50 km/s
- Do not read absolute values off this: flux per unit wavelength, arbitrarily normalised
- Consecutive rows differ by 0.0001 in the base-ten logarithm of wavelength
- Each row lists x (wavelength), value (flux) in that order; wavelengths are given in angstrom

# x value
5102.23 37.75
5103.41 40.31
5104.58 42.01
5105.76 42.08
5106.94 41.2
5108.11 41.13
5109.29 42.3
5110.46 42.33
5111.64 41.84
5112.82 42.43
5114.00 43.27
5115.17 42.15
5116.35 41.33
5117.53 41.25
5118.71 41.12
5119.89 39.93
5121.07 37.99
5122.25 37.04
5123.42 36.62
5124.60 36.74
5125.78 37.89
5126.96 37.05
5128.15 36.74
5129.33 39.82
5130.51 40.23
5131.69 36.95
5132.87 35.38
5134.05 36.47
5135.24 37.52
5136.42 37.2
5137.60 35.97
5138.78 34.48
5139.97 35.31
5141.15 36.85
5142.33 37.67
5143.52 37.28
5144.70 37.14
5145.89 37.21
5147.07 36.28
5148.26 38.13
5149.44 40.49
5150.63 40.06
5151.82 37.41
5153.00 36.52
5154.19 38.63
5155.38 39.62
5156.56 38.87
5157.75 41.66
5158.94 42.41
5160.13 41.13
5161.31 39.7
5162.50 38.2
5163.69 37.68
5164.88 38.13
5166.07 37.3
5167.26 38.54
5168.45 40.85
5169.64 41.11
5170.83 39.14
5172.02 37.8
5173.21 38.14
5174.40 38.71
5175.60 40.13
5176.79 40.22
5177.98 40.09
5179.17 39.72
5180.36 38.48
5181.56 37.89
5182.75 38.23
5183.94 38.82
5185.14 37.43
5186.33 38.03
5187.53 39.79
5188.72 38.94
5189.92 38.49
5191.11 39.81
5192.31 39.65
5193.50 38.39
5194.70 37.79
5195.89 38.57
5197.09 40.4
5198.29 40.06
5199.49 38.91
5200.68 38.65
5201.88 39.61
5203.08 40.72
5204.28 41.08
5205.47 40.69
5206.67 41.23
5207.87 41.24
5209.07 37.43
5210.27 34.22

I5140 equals 1.83 angstrom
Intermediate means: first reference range 41.5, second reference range 38.9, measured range 37.4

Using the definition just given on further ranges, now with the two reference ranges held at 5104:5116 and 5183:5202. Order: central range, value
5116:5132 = 1.1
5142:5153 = 0.7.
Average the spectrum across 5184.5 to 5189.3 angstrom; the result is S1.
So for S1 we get 38.5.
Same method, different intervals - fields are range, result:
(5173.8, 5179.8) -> 39.8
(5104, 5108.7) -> 41.6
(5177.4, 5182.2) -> 39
